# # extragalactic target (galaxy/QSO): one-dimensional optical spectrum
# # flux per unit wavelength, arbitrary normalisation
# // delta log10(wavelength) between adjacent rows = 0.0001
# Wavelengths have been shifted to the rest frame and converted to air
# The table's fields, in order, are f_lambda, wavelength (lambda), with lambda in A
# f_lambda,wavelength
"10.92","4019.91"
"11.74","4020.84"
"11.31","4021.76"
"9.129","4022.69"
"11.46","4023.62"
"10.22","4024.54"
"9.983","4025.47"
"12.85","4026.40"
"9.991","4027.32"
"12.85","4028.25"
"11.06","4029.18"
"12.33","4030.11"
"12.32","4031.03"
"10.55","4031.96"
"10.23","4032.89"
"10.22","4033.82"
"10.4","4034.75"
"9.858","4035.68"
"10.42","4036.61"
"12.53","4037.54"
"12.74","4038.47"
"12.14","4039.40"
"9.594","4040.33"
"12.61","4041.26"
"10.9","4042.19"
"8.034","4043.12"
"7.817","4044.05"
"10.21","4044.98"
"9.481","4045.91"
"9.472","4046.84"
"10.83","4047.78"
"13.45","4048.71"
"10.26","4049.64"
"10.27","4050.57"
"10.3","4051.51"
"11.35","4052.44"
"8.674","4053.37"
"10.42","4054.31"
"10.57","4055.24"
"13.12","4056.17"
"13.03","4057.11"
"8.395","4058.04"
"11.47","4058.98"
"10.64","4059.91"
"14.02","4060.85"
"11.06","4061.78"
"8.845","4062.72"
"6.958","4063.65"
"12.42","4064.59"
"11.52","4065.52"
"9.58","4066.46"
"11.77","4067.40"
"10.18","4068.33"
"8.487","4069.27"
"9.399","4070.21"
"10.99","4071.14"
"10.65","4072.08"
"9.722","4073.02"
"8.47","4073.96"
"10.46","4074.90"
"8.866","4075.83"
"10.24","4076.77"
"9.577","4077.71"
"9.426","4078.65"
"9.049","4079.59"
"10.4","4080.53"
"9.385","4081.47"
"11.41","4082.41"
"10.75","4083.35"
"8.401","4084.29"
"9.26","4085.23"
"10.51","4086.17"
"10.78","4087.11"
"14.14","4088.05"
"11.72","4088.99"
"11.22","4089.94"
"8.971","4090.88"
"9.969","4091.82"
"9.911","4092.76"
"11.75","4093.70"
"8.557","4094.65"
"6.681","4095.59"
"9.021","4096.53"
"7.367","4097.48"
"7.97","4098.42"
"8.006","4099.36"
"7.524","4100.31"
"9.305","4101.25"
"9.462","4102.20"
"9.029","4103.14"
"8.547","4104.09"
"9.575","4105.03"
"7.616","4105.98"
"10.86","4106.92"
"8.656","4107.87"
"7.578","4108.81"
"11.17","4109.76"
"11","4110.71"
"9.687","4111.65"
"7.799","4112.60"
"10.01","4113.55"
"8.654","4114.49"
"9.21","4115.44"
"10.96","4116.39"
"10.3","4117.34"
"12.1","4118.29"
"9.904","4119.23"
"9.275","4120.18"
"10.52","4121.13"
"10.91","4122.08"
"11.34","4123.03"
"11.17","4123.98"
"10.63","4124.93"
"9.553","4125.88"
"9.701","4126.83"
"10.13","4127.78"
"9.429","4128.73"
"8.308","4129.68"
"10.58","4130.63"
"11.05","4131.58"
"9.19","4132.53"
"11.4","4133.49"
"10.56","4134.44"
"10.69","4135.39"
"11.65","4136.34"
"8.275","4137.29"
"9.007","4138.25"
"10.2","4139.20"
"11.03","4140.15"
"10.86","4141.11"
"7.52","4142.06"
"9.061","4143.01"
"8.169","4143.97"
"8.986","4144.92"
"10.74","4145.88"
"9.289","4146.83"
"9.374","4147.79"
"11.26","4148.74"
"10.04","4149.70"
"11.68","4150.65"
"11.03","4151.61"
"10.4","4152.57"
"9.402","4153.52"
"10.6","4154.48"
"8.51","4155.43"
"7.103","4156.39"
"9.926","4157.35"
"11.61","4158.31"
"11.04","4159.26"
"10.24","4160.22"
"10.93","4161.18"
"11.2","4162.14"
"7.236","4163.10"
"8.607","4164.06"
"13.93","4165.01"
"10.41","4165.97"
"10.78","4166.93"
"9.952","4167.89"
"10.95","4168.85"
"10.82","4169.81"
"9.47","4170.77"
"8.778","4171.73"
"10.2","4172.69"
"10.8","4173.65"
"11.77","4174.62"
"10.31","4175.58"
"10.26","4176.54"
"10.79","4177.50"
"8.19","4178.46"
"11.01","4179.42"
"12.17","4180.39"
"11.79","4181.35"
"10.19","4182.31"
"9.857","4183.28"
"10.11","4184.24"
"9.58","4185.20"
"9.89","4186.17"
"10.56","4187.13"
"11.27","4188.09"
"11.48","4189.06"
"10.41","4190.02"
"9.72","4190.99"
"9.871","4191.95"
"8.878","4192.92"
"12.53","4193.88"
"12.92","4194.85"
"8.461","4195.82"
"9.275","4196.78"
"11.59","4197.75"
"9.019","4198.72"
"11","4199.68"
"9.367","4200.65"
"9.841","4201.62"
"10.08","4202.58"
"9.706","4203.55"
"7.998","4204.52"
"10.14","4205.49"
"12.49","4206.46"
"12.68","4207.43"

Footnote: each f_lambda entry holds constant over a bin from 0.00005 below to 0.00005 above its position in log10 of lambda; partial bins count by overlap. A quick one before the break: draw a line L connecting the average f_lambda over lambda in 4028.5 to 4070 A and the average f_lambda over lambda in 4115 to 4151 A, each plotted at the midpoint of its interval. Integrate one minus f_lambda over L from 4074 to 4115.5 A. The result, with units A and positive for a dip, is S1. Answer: 3.40 A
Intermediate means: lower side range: 10.7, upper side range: 10.1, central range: 9.53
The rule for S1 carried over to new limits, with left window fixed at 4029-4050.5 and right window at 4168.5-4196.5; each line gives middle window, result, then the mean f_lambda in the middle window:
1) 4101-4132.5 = 2.3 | 9.82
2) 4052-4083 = 1.1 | 10.3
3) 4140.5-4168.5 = 1.3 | 10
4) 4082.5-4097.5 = 0.8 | 10.1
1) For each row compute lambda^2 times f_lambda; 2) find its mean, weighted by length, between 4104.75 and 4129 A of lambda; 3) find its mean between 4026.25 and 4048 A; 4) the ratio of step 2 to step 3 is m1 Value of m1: 0.96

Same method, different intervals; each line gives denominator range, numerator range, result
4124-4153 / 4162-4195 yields 1.06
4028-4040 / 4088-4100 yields 0.86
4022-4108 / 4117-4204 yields 1.05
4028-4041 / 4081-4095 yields 0.96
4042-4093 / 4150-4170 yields 1.04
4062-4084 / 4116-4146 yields 1.04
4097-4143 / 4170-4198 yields 1.11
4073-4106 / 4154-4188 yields 1.12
